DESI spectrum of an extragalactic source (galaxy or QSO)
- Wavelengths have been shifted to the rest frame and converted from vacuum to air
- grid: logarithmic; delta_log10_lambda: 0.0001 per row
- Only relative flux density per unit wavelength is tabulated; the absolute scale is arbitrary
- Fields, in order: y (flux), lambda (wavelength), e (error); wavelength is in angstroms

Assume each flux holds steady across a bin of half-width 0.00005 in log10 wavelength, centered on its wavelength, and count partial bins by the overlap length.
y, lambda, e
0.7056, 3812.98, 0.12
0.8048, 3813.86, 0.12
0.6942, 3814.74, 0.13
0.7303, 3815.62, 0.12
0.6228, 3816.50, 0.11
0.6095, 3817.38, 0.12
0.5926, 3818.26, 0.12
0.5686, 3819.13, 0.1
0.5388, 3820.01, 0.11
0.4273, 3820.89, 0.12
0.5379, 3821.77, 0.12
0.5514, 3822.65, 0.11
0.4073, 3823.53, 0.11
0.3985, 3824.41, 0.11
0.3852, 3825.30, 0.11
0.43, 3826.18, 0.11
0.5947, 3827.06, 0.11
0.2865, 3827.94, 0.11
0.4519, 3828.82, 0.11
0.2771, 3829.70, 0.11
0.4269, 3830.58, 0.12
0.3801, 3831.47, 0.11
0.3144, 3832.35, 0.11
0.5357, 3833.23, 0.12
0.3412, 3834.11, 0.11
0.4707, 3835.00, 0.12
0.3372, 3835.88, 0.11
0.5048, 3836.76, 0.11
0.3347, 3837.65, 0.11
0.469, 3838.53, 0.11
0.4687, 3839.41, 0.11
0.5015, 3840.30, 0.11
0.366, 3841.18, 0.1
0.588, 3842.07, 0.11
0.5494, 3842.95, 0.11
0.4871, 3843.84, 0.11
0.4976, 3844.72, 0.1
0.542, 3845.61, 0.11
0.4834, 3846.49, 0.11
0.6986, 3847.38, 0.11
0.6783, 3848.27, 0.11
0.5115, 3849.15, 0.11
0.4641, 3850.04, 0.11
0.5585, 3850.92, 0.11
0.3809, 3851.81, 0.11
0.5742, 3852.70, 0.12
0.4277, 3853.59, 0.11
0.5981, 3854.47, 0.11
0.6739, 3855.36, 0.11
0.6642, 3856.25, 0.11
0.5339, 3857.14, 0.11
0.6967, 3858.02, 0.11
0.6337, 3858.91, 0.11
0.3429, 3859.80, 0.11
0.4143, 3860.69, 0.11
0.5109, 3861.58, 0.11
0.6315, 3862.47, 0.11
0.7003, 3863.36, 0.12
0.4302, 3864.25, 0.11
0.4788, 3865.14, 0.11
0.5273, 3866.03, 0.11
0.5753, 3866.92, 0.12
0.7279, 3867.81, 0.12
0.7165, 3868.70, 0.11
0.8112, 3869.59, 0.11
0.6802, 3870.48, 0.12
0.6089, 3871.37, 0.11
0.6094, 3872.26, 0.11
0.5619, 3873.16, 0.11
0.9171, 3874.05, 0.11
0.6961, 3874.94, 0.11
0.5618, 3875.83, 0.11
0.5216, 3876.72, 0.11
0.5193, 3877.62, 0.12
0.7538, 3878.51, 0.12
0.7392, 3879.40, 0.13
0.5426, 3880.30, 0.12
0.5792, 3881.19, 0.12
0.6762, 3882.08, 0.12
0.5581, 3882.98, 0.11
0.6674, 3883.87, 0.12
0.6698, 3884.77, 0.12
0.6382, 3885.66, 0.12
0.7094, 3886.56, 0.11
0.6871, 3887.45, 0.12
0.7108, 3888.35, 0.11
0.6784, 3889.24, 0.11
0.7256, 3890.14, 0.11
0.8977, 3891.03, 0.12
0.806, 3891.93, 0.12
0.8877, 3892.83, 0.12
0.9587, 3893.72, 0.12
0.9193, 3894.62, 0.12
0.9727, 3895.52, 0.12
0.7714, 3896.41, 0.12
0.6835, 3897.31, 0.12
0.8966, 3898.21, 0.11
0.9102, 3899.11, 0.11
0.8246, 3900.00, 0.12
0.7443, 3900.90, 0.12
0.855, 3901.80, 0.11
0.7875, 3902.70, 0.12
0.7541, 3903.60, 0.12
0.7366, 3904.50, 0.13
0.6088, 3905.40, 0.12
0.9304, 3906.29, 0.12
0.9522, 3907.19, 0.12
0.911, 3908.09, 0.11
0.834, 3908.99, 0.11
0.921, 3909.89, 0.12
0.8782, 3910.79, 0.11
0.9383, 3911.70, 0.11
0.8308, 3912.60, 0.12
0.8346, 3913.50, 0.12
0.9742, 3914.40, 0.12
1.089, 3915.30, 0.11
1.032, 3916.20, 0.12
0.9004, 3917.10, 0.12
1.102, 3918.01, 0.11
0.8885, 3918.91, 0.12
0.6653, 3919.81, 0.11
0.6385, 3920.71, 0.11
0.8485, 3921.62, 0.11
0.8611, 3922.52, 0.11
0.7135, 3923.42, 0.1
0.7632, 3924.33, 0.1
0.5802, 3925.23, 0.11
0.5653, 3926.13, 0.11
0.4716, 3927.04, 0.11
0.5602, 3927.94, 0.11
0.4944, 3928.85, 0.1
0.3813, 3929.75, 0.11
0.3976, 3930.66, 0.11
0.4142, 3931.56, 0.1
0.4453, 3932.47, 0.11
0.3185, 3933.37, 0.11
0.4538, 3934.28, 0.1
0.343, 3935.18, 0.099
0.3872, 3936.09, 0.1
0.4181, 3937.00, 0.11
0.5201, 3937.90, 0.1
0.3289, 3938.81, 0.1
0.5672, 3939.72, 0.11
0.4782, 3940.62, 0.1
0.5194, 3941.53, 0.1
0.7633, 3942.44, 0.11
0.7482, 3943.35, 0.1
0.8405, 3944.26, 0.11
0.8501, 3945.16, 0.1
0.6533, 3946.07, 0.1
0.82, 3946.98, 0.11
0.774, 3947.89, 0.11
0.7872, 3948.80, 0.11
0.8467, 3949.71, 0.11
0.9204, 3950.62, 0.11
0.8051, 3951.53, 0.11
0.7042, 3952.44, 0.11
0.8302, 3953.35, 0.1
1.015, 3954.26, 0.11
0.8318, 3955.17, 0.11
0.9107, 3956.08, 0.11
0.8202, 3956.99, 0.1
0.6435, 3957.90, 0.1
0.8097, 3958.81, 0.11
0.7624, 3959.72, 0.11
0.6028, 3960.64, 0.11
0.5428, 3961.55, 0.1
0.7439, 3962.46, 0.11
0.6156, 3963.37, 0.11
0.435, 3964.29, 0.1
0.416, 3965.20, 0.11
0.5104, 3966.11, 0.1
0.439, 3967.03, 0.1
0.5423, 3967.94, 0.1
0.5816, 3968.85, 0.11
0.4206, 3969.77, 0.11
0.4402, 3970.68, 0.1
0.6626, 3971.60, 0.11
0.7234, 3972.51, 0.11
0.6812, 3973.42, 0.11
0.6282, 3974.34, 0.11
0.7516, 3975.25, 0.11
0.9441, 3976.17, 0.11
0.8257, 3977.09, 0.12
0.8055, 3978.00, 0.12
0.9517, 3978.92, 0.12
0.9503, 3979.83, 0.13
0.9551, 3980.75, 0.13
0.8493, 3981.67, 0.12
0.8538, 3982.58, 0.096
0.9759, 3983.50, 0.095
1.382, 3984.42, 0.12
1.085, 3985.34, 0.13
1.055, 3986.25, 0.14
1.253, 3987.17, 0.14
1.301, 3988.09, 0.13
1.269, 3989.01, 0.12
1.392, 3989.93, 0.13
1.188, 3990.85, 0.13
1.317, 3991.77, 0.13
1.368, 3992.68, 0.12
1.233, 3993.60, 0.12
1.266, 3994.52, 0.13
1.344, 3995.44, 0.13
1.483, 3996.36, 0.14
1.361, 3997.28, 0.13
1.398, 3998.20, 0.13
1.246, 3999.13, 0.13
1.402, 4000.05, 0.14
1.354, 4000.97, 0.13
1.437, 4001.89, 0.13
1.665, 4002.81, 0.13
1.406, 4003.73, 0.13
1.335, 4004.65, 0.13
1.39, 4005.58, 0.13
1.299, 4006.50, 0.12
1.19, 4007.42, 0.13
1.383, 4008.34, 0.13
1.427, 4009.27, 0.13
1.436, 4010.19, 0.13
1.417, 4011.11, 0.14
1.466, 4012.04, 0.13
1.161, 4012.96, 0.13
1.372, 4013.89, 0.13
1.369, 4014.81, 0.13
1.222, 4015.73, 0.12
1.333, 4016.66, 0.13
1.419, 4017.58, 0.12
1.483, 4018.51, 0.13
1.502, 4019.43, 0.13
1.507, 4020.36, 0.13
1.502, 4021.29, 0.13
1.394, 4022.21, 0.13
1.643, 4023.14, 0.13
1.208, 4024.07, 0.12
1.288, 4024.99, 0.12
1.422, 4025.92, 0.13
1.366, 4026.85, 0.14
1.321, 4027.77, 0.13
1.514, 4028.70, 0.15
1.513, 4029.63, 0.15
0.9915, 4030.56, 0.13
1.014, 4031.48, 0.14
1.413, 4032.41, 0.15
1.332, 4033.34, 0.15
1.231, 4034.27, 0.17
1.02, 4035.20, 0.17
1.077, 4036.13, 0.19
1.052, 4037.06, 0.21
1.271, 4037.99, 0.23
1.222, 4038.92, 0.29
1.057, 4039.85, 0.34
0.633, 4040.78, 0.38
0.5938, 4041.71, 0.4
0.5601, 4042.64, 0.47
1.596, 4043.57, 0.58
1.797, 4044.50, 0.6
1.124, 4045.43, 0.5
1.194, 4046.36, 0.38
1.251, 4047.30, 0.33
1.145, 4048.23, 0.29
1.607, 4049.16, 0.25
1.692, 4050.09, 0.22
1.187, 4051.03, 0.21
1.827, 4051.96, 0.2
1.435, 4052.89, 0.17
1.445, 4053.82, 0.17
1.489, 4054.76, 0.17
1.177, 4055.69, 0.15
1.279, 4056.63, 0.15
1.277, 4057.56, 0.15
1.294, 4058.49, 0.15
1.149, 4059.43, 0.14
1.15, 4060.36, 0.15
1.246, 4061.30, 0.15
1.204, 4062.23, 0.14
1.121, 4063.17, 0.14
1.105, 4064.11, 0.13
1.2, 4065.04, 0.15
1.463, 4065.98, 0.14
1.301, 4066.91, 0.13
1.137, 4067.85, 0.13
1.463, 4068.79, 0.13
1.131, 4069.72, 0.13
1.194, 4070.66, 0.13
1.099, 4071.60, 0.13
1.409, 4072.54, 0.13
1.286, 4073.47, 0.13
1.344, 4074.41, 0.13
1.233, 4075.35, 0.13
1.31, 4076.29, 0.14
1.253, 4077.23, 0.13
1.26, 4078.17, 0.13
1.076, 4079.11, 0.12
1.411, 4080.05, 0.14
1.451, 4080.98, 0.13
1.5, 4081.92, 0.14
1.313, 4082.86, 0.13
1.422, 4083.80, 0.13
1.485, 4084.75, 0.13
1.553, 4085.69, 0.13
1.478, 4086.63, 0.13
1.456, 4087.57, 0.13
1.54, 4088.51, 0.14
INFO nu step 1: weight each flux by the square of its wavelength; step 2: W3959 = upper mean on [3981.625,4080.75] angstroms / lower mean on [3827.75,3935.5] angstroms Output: 2.2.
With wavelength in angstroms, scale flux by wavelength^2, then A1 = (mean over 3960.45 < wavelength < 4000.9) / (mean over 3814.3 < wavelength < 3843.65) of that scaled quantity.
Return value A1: 2.1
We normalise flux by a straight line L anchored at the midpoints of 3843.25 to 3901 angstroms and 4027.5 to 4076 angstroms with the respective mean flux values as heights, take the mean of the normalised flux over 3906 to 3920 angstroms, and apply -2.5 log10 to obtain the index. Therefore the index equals -0.17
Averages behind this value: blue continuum 0.65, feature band 0.922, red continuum 1.25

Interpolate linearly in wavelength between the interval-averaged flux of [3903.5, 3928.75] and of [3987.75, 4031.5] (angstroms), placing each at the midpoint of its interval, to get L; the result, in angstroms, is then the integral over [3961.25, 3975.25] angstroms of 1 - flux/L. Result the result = 6.9 angstroms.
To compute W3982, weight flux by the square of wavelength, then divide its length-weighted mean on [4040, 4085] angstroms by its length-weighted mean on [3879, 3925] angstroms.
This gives 1.7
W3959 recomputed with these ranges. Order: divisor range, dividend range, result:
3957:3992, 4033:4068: 1.56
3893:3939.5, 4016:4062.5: 1.89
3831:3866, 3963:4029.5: 2.45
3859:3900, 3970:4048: 1.89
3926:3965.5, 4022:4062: 2.11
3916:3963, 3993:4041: 2.05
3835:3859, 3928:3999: 1.62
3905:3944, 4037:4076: 1.97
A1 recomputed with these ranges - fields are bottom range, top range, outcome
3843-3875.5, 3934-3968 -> 1.18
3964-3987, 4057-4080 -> 1.70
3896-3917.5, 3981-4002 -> 1.52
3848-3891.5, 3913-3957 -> 1.16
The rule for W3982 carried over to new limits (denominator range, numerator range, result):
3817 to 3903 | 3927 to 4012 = 1.58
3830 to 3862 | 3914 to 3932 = 1.49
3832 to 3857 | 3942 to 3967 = 1.55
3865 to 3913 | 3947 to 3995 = 1.20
